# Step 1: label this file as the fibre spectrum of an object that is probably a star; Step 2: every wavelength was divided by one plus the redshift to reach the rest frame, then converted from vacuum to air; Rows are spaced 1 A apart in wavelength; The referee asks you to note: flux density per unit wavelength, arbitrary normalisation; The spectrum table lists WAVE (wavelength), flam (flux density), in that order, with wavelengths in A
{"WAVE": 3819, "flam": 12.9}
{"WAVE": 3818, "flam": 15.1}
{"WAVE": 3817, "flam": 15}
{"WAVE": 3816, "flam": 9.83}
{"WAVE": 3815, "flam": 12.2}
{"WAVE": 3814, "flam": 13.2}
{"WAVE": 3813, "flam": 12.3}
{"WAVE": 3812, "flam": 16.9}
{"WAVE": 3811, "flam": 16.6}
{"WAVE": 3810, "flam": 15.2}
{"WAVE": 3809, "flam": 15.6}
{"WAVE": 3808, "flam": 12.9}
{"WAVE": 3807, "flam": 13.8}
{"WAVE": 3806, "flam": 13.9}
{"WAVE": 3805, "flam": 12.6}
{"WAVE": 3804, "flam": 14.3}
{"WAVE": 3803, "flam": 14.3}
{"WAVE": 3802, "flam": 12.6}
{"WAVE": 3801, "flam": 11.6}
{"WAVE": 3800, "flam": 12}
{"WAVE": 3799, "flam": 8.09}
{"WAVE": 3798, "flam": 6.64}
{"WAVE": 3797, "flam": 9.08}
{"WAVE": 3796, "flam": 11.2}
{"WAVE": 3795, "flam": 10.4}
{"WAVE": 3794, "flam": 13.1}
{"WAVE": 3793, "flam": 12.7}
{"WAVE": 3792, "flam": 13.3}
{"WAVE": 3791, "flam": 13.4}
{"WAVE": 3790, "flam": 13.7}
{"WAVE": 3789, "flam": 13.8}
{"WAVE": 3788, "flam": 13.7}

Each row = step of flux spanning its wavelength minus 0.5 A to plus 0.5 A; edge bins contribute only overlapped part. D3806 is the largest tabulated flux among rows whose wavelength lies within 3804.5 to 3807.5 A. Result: 13.9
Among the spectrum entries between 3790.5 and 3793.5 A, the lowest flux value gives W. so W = 12.7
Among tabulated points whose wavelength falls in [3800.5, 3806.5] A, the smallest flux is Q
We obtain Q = 11.6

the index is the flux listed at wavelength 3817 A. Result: 15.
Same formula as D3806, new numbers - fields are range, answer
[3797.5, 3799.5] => 8.09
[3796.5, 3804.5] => 14.3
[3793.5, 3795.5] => 13.1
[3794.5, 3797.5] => 11.2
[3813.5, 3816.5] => 13.2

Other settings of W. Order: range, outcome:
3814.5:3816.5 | 9.83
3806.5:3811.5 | 12.9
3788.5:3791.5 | 13.4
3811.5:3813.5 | 12.3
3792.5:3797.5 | 9.08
